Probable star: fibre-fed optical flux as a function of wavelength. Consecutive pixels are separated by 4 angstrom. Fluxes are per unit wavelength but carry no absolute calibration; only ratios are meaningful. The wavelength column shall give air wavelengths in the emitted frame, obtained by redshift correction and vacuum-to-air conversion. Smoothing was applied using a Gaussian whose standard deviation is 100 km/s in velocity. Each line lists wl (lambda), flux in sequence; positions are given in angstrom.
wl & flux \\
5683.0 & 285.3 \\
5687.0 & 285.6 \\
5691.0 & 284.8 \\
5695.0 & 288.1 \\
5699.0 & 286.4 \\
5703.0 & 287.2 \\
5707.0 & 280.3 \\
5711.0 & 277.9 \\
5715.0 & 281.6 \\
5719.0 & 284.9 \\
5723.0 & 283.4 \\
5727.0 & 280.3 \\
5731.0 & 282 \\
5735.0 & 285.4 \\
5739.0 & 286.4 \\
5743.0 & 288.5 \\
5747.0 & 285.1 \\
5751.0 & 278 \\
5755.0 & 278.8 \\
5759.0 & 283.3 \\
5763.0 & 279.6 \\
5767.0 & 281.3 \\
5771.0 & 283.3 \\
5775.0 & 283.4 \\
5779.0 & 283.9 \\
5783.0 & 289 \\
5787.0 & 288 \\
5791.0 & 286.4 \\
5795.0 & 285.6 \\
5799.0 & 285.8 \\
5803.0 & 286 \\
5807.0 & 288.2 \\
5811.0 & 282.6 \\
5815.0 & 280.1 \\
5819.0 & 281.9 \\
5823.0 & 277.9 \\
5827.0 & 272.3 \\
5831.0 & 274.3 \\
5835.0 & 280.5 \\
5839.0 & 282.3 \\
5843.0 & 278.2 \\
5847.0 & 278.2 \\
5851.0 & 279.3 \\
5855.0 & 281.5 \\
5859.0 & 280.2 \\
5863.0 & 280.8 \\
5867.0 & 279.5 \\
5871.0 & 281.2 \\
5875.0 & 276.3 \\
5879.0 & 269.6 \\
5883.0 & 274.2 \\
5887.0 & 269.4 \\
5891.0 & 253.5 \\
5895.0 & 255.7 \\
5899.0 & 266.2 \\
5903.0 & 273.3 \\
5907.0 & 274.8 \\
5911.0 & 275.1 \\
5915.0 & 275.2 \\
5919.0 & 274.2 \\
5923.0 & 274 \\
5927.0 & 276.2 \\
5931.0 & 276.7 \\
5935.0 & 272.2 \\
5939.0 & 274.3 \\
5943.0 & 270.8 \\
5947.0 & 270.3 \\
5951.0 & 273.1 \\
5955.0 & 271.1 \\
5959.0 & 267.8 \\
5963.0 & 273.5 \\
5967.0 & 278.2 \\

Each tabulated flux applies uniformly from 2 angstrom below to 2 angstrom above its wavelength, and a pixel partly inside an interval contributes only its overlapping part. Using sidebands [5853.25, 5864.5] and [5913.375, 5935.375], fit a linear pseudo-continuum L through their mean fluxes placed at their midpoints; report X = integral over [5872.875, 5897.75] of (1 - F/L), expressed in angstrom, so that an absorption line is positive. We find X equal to 1.1 angstrom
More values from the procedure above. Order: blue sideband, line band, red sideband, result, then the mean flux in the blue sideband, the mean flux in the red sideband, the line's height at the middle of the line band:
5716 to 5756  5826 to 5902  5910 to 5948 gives 0.8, 283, 274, 277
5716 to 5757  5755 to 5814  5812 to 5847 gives -0.8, 283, 279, 281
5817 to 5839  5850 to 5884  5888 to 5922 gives -0.6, 278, 269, 273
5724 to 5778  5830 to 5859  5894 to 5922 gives -0.4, 283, 271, 276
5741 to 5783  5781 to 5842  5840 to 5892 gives -0.7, 283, 276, 280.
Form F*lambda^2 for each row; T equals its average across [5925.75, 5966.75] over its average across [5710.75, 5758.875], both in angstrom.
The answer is 1.0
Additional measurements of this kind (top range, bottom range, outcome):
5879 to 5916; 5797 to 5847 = 0.98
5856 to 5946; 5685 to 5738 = 1.03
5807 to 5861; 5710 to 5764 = 1.02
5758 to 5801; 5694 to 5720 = 1.03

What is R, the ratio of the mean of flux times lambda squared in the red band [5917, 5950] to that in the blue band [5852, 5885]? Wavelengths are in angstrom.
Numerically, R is 1.01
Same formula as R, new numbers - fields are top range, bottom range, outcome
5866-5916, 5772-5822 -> 0.98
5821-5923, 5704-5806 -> 1.01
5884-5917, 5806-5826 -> 0.98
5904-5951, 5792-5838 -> 1.01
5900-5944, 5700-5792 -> 1.03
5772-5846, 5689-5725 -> 1.03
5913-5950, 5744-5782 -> 1.03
